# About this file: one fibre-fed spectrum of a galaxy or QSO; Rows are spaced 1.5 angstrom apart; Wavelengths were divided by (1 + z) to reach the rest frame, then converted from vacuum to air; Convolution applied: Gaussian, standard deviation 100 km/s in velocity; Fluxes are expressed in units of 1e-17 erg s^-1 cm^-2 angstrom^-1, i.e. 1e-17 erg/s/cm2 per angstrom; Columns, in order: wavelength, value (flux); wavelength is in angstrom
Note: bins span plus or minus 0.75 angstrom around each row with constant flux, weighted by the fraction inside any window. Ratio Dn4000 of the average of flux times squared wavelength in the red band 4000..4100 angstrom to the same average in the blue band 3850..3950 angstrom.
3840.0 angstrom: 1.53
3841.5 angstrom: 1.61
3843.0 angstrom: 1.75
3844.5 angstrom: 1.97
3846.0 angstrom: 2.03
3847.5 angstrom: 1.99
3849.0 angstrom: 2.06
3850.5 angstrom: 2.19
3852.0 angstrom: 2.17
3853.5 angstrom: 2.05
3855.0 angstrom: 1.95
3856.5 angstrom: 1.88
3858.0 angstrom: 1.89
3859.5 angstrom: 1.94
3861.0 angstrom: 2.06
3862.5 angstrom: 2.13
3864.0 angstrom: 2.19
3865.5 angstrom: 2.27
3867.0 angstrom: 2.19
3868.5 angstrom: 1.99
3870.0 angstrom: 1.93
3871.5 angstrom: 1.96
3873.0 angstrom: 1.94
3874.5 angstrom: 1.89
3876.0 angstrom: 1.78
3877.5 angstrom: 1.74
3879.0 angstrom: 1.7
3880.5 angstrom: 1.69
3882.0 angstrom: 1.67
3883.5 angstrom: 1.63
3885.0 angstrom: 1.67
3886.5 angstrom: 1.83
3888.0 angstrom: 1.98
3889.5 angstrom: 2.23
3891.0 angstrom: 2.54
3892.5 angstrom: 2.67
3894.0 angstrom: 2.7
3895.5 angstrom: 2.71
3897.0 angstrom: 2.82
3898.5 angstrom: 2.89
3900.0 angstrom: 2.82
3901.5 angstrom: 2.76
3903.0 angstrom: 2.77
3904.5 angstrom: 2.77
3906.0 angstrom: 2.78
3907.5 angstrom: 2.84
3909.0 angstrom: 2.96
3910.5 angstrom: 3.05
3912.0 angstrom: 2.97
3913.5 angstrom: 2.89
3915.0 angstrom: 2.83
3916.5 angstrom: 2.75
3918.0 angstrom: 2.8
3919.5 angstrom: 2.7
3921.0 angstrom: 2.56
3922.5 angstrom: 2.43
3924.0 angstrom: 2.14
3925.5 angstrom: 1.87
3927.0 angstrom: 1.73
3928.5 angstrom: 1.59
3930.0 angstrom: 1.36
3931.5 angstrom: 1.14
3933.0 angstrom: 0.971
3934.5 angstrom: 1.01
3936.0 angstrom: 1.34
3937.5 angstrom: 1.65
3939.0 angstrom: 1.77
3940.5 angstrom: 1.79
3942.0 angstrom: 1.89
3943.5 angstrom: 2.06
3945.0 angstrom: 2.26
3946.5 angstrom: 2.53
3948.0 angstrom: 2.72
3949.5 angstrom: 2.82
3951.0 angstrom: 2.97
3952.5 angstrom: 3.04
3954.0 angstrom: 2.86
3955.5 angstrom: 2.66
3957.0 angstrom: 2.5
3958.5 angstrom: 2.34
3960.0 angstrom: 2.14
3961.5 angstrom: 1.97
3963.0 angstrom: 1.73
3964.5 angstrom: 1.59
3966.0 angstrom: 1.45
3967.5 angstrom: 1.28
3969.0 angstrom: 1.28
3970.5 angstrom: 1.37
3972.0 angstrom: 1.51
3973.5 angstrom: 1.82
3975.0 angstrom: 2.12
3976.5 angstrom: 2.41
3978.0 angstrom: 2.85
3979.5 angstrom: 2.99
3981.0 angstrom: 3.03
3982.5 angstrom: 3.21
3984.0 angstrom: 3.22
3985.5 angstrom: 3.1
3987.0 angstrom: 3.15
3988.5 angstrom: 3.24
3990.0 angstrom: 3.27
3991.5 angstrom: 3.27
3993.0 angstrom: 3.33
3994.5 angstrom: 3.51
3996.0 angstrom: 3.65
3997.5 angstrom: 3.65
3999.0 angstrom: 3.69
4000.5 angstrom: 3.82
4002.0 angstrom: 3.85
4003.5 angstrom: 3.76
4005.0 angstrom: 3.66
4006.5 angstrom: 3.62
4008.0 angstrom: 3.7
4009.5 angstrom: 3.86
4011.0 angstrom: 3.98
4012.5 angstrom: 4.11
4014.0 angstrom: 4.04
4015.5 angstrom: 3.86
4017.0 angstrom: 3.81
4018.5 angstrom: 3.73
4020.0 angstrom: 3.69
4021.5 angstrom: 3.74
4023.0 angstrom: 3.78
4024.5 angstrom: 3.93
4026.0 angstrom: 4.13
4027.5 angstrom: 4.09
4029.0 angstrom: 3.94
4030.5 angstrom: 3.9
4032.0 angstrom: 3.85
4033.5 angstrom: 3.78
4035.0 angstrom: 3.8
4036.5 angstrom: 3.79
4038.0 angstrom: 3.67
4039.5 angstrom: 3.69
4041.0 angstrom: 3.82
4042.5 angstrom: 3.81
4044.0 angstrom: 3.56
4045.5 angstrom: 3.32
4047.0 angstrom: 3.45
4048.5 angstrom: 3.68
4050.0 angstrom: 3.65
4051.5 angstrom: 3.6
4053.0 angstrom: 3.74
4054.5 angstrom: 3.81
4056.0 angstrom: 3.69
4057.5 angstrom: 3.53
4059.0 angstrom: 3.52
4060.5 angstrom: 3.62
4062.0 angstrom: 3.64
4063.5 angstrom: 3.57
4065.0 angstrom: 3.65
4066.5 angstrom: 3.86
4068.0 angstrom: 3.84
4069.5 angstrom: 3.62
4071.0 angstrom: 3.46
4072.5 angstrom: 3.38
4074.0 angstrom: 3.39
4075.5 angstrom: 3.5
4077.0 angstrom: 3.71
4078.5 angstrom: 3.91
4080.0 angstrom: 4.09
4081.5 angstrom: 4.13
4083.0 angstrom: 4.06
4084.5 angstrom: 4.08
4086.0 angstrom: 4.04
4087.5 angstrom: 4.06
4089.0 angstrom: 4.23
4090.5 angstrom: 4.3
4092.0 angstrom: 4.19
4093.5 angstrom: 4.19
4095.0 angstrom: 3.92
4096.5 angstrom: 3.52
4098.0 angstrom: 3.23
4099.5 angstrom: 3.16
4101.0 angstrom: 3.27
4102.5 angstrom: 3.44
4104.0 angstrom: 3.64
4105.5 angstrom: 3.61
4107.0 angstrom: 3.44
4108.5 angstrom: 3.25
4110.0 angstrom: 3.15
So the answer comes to 1.87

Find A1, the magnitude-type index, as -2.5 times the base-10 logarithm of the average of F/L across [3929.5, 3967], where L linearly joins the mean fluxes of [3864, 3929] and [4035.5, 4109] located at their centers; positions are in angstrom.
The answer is 0.33 mag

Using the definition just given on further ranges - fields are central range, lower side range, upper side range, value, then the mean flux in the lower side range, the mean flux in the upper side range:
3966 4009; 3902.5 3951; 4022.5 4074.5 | 0.02 mag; 2.25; 3.7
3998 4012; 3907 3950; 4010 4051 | -0.12 mag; 2.18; 3.8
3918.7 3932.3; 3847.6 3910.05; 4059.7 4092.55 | 0.31 mag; 2.21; 3.83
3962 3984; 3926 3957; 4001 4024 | 0.34 mag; 2.02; 3.81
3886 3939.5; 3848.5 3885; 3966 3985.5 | -0.13 mag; 1.95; 2.26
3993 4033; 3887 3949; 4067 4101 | -0.20 mag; 2.32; 3.81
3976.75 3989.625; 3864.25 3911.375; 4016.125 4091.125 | 0.02 mag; 2.3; 3.77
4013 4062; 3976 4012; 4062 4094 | -0.03 mag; 3.42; 3.86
